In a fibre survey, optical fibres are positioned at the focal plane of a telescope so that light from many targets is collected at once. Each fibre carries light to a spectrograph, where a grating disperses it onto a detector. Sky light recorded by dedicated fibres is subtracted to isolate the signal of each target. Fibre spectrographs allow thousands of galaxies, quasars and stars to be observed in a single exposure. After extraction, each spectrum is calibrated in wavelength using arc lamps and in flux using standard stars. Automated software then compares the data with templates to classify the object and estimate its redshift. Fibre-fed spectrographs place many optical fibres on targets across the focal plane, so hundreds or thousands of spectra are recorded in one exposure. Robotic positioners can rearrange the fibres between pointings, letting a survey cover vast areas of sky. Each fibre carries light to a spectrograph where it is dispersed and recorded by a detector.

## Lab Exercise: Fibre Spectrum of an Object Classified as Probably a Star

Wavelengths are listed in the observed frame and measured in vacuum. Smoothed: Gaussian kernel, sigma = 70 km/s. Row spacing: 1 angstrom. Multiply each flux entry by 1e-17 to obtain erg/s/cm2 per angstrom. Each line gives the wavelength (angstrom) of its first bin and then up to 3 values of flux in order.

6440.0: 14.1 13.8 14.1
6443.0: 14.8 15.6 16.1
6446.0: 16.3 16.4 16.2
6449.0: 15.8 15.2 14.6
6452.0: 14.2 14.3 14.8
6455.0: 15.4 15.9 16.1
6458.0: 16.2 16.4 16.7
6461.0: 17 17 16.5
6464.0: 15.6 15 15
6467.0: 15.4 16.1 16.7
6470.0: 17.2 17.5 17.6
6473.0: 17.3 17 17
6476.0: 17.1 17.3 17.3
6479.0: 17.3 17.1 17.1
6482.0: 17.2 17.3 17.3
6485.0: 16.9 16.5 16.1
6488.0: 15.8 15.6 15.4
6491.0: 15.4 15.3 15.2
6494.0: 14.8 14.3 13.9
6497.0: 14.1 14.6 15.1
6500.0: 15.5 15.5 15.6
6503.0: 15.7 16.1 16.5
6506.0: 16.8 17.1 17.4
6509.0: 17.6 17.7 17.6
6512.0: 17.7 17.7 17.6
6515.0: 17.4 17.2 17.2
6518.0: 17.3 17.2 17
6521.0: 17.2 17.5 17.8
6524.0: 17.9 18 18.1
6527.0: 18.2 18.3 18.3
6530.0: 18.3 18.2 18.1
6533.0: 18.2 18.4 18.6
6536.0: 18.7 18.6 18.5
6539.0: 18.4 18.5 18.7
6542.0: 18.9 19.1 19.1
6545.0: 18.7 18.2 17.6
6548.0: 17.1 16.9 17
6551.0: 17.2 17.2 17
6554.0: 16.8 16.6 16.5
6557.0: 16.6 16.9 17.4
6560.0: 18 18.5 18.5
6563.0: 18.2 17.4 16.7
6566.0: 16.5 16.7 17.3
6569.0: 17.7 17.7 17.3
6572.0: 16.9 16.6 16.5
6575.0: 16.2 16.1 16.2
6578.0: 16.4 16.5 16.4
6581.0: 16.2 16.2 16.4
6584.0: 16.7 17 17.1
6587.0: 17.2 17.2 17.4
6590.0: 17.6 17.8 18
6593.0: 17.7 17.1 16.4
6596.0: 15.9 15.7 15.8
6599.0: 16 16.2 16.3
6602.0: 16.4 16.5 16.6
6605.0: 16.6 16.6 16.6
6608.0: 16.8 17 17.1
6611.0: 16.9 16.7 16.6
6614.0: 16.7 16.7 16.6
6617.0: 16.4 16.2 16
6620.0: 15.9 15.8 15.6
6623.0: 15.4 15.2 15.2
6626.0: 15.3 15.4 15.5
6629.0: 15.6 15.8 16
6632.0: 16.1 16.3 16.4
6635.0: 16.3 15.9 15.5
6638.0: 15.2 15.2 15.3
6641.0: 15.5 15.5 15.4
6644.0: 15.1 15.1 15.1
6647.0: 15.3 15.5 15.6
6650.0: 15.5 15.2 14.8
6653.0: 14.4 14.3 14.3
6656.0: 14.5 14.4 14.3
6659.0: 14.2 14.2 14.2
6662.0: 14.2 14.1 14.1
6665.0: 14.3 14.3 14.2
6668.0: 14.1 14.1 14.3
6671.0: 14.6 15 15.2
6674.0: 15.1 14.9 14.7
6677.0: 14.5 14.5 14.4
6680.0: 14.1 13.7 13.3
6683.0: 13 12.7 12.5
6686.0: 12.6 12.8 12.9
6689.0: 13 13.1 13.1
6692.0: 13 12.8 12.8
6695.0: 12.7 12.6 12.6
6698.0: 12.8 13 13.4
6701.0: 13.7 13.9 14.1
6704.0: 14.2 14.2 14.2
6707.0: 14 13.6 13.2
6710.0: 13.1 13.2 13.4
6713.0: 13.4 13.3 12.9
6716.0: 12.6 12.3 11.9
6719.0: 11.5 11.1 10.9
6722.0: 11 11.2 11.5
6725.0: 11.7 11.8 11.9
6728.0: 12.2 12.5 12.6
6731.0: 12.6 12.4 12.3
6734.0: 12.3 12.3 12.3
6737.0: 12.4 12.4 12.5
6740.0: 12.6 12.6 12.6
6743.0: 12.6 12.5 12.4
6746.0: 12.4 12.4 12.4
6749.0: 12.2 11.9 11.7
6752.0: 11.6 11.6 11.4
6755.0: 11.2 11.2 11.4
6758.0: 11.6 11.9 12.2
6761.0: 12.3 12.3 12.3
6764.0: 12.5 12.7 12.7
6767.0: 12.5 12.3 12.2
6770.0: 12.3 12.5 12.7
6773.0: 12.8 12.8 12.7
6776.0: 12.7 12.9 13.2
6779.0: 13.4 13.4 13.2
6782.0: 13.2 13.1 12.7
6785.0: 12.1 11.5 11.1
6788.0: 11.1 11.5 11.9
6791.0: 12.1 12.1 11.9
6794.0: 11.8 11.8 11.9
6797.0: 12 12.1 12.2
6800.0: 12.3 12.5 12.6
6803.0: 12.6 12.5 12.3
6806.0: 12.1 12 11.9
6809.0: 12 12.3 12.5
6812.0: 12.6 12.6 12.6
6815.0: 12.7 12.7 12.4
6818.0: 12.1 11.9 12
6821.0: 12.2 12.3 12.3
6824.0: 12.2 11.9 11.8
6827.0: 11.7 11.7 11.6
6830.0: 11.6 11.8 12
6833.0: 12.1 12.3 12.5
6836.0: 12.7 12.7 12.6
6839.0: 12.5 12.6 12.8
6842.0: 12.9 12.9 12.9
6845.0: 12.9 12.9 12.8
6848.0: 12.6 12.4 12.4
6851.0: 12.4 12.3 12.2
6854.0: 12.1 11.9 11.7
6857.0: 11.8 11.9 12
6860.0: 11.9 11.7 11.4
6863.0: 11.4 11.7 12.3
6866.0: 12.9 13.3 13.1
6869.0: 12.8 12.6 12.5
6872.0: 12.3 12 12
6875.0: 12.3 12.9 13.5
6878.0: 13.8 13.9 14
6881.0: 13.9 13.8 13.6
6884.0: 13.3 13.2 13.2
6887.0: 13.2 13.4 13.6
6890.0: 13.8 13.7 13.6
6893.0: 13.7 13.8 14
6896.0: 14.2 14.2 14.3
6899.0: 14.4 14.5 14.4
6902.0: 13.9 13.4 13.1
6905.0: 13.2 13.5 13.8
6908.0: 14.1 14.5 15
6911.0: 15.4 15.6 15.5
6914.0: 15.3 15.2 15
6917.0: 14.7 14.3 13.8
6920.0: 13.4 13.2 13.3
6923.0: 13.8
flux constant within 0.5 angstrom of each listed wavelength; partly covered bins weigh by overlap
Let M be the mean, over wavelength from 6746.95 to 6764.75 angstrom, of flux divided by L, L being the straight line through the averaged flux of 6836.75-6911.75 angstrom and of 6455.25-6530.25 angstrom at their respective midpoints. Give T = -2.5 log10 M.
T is 0.19 mag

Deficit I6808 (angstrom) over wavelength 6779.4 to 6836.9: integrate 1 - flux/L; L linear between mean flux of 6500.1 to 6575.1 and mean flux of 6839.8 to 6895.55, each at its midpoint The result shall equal 6.12 angstrom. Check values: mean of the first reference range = 17.5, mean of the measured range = 12.2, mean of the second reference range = 12.8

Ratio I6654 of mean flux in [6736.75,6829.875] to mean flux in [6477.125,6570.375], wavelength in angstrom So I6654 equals 0.71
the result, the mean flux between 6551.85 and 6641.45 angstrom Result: 16.5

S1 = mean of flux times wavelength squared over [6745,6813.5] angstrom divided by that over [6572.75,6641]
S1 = 0.8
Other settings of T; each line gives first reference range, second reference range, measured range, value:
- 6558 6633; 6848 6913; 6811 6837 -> 0.14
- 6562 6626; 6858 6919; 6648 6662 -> 0.10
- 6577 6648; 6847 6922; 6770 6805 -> 0.16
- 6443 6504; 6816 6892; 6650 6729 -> 0.05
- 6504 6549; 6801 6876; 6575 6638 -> 0.01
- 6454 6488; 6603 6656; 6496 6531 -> -0.04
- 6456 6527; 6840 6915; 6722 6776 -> 0.17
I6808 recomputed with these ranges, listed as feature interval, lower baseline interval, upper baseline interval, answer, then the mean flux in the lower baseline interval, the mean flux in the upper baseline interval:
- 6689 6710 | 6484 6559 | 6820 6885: 1.82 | 17.1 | 12.5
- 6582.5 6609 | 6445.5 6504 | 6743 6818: -4.06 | 16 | 12.3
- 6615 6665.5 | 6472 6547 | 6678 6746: -3.38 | 17.1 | 12.8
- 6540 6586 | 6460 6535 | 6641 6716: -4.25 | 16.8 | 14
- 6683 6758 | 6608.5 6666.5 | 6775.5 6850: 7.70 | 15.4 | 12.3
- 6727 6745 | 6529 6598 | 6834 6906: 2.96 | 17.4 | 12.9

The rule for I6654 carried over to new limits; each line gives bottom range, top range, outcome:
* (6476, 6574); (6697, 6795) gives 0.73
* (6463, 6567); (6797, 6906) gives 0.74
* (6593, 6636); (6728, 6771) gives 0.75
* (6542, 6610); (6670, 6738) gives 0.77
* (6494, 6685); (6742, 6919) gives 0.78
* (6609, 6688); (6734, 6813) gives 0.82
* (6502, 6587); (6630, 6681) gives 0.86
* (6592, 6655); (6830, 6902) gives 0.81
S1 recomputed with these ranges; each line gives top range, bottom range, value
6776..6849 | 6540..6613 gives 0.78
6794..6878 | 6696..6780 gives 1.01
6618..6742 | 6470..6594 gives 0.85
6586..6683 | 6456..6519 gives 0.99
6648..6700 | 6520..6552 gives 0.80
